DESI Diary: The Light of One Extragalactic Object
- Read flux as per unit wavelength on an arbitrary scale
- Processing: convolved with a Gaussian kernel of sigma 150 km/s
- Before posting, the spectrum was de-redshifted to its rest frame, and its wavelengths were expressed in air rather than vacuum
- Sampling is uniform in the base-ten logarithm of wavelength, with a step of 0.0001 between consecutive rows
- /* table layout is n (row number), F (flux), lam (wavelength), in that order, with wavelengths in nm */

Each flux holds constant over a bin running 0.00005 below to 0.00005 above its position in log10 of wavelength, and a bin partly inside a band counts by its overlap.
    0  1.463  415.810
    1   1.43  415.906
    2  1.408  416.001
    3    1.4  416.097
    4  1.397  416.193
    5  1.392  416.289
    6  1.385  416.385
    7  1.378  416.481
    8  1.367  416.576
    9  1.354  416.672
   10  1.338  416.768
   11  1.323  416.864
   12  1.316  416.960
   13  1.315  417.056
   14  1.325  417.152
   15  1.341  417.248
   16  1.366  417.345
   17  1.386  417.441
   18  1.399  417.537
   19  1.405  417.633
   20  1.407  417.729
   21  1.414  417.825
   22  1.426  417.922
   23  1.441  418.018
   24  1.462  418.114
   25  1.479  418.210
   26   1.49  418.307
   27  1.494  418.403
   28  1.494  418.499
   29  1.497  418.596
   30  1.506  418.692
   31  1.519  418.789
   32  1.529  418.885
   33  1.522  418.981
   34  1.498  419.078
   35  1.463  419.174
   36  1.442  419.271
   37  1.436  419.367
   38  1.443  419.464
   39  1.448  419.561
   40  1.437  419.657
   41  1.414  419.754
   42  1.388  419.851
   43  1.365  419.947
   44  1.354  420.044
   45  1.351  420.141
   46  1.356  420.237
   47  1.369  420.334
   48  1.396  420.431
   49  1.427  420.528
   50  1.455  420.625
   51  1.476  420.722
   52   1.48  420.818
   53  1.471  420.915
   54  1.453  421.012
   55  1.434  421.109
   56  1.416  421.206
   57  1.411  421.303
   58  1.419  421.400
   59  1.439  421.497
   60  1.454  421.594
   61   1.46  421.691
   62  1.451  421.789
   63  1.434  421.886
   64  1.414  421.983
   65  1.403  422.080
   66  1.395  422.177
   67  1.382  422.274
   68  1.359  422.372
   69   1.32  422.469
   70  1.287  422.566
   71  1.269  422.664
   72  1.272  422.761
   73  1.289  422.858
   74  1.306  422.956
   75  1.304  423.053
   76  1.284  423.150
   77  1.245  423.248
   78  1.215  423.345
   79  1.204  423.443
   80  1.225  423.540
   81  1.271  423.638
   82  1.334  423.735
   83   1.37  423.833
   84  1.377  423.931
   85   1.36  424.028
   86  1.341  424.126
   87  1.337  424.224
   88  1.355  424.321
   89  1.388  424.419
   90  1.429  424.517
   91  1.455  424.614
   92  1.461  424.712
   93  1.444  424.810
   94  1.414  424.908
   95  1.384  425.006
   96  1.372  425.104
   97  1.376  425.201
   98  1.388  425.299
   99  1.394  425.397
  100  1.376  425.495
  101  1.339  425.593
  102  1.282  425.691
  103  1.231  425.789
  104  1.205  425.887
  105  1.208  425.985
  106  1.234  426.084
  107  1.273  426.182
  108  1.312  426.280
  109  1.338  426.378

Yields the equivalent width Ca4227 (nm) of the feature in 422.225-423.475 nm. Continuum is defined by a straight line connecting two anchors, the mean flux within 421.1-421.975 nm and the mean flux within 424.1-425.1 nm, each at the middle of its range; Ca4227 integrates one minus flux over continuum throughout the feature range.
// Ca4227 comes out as 0.12 nm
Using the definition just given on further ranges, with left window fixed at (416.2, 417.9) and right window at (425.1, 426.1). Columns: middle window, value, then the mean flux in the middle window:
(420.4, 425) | -0.16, 1.37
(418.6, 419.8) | -0.11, 1.47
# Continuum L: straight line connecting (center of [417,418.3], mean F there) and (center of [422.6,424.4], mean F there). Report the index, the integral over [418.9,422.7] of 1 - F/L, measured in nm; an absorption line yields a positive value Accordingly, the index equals -0.20 nm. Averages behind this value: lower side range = 1.4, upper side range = 1.3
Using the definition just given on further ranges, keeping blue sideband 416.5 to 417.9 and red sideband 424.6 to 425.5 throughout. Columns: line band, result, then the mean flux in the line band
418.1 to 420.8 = -0.14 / 1.45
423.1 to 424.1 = 0.08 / 1.29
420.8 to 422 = -0.05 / 1.44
